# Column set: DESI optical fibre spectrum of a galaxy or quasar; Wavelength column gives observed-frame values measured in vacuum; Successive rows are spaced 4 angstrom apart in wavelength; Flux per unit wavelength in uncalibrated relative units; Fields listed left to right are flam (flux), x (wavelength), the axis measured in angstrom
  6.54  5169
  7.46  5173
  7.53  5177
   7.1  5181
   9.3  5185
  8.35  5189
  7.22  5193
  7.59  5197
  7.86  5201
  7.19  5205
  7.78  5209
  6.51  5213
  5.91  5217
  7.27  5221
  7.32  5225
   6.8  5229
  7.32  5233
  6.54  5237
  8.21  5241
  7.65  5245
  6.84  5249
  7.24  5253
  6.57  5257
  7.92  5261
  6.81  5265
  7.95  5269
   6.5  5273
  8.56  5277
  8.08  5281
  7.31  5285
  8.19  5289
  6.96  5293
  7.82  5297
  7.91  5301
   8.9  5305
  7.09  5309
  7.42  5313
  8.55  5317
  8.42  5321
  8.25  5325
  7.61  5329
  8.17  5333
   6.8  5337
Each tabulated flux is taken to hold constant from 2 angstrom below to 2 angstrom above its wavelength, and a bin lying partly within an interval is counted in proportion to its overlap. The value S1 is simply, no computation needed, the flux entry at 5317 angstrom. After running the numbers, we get 8.55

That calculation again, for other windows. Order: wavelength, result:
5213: 6.51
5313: 7.42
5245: 7.65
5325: 8.25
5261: 7.92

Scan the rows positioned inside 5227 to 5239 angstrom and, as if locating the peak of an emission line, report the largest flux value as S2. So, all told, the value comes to 7.32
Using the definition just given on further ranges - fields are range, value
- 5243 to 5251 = 7.65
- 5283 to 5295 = 8.19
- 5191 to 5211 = 7.86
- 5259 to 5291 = 8.56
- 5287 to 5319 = 8.9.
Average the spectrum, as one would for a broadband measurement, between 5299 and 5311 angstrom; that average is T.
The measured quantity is 7.97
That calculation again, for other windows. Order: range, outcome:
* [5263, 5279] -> 7.46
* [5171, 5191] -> 7.95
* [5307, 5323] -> 7.87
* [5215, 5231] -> 6.83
